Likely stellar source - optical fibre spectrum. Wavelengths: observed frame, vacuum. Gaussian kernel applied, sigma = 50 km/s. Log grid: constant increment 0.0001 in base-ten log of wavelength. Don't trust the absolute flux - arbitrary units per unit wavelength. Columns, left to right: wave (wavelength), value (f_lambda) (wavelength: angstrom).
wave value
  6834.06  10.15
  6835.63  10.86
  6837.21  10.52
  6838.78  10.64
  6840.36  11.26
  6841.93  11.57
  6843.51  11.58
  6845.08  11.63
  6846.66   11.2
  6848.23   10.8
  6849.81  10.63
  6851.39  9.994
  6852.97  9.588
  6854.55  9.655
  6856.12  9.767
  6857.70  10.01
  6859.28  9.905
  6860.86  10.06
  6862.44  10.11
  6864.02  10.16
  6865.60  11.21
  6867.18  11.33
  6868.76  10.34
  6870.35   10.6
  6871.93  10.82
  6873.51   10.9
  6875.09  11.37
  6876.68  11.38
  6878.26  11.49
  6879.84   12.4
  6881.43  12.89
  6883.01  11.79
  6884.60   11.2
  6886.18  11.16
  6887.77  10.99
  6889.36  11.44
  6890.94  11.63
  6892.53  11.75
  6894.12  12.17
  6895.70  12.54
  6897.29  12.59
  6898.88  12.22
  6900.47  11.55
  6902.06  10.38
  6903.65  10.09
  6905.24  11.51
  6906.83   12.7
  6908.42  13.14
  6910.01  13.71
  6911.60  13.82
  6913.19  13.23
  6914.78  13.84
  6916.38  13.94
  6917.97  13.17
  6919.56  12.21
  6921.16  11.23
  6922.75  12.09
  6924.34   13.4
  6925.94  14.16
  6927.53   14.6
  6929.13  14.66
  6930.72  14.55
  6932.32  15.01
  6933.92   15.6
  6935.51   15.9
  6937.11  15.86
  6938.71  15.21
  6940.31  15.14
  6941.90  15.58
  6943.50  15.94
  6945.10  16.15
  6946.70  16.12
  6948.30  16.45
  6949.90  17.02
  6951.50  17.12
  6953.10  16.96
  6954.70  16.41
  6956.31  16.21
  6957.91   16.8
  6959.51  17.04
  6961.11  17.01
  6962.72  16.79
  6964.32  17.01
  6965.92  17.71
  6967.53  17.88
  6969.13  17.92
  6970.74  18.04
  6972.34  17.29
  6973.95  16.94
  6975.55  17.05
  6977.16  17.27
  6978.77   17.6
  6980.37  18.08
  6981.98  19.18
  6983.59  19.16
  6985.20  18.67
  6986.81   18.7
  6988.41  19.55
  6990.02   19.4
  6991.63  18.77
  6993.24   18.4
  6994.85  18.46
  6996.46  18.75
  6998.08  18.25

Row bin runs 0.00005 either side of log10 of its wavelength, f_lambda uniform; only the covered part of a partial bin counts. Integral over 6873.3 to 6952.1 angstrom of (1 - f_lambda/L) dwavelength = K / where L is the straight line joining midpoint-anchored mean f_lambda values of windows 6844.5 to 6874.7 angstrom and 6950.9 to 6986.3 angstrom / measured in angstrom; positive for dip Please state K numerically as 3.3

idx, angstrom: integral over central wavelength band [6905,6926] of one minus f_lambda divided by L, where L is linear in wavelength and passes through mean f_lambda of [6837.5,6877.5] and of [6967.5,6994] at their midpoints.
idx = 1.8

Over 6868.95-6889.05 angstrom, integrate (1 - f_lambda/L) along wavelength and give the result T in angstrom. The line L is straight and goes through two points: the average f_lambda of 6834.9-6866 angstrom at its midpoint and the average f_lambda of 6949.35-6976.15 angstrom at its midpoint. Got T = 1.4 angstrom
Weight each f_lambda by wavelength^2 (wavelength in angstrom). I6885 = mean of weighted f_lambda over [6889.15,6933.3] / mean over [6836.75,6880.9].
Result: 1.2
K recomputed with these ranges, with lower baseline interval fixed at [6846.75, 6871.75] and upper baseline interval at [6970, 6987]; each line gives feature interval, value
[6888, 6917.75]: 1.8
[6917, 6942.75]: 1.0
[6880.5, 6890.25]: 0.3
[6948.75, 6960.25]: -0.2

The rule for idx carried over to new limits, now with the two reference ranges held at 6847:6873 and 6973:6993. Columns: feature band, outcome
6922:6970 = 0.0 angstrom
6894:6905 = 1.1 angstrom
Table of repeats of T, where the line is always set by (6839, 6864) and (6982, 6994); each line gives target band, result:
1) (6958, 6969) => 0.1 angstrom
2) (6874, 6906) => 3.1 angstrom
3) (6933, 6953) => 0.2 angstrom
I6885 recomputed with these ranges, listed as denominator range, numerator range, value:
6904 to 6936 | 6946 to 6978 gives 1.27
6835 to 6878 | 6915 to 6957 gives 1.44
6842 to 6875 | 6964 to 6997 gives 1.79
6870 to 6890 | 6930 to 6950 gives 1.40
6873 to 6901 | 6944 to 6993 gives 1.53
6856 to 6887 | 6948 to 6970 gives 1.59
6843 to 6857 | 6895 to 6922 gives 1.21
